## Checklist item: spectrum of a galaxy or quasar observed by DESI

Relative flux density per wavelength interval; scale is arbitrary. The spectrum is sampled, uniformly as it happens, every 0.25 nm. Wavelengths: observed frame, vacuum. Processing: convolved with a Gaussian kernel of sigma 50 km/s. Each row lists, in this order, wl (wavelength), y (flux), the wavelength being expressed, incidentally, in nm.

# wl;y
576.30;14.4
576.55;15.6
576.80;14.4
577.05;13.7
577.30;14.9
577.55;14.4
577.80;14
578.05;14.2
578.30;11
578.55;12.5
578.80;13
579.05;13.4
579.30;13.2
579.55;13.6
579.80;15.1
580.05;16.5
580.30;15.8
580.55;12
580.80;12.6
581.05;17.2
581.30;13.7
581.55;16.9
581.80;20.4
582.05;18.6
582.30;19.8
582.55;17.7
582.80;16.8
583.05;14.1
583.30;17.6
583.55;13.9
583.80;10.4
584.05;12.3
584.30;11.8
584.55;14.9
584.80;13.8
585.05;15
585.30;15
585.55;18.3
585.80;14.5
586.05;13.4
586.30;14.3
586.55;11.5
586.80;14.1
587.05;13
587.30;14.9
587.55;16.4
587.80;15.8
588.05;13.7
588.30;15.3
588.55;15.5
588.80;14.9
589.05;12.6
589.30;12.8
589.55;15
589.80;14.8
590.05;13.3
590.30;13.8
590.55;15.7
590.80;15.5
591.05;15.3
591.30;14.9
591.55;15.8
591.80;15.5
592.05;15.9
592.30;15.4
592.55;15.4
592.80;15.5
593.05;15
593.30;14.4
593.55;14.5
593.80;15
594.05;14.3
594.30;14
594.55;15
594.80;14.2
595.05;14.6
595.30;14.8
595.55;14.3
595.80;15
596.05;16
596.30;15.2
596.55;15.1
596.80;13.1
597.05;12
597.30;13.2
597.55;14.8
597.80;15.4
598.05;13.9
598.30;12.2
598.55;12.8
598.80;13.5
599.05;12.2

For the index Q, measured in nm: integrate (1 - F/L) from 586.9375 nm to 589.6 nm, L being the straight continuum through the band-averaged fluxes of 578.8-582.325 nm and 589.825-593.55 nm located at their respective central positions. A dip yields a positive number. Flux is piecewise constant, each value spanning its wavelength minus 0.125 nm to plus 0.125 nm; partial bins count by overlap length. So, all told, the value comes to 0.11 nm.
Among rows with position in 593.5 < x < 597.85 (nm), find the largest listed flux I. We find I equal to 16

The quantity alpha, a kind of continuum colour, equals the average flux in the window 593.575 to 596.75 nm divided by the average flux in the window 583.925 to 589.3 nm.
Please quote 1.0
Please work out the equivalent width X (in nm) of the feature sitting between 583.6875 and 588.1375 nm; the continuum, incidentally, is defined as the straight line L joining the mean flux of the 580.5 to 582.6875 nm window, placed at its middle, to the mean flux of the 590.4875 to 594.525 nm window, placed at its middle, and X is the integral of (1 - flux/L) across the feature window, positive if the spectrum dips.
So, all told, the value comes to 0.55 nm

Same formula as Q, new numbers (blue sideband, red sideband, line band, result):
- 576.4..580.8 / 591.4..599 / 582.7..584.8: 0.025 nm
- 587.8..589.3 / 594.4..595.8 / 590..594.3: -0.150 nm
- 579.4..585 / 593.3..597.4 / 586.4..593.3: 0.018 nm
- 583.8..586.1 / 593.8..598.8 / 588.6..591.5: -0.063 nm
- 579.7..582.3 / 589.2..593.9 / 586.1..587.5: 0.158 nm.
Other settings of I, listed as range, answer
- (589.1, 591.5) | 15.7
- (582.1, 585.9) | 19.8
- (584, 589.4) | 18.3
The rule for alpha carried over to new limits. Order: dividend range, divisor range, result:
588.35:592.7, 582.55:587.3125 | 1.04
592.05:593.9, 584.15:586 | 1.03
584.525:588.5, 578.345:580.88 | 1.07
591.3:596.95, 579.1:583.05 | 0.94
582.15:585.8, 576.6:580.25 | 1.08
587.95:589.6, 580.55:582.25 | 0.87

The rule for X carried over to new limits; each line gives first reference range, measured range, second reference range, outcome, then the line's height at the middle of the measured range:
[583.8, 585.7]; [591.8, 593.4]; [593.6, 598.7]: -0.12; 14.2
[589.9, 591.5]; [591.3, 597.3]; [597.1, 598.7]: -0.22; 14.2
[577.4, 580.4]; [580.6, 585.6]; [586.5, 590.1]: -0.49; 14.1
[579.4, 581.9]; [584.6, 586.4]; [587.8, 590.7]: -0.01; 14.8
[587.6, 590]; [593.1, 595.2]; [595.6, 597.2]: -0.02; 14.4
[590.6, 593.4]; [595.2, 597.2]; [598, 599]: -0.09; 13.8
